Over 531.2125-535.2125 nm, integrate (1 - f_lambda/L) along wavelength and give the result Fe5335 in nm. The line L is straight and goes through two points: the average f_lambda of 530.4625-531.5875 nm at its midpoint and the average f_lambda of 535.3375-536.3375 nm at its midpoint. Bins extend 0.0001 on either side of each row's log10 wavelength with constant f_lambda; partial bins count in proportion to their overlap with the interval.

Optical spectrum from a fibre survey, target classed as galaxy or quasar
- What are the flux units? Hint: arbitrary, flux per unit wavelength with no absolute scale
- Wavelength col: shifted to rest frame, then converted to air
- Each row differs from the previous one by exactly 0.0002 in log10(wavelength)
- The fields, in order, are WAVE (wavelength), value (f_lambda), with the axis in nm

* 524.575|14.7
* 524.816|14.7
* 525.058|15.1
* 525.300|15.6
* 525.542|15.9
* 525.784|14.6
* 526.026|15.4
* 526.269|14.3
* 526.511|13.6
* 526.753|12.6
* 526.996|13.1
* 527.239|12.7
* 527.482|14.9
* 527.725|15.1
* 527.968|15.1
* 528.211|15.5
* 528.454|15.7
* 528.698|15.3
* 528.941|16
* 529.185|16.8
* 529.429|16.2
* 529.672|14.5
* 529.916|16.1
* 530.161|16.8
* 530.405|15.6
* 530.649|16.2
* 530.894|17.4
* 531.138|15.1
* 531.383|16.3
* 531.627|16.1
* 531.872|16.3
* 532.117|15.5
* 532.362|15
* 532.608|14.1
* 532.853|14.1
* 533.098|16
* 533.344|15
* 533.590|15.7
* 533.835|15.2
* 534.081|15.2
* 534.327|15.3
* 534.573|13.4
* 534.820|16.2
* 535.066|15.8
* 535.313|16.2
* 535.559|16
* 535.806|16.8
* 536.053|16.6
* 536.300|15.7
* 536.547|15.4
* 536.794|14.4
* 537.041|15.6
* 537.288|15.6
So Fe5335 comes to 0.23 nm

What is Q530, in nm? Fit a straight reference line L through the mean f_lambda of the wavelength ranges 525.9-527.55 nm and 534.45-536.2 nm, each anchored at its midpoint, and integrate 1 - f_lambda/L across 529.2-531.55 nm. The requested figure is -0.23 nm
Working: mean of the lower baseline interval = 13.8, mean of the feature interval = 16.1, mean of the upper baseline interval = 15.8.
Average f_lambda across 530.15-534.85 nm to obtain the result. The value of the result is 15.5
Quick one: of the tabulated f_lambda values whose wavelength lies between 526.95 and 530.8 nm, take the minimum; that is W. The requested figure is 12.7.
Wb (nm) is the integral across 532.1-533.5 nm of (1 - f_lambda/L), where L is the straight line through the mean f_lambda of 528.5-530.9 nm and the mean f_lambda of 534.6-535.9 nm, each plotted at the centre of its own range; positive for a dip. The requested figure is 0.09 nm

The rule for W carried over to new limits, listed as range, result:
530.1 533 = 14.1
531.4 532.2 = 15.5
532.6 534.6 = 13.4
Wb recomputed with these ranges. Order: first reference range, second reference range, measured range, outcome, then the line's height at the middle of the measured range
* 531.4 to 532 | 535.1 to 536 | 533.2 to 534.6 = 0.10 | 16.3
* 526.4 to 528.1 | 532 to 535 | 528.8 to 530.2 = -0.17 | 14.3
